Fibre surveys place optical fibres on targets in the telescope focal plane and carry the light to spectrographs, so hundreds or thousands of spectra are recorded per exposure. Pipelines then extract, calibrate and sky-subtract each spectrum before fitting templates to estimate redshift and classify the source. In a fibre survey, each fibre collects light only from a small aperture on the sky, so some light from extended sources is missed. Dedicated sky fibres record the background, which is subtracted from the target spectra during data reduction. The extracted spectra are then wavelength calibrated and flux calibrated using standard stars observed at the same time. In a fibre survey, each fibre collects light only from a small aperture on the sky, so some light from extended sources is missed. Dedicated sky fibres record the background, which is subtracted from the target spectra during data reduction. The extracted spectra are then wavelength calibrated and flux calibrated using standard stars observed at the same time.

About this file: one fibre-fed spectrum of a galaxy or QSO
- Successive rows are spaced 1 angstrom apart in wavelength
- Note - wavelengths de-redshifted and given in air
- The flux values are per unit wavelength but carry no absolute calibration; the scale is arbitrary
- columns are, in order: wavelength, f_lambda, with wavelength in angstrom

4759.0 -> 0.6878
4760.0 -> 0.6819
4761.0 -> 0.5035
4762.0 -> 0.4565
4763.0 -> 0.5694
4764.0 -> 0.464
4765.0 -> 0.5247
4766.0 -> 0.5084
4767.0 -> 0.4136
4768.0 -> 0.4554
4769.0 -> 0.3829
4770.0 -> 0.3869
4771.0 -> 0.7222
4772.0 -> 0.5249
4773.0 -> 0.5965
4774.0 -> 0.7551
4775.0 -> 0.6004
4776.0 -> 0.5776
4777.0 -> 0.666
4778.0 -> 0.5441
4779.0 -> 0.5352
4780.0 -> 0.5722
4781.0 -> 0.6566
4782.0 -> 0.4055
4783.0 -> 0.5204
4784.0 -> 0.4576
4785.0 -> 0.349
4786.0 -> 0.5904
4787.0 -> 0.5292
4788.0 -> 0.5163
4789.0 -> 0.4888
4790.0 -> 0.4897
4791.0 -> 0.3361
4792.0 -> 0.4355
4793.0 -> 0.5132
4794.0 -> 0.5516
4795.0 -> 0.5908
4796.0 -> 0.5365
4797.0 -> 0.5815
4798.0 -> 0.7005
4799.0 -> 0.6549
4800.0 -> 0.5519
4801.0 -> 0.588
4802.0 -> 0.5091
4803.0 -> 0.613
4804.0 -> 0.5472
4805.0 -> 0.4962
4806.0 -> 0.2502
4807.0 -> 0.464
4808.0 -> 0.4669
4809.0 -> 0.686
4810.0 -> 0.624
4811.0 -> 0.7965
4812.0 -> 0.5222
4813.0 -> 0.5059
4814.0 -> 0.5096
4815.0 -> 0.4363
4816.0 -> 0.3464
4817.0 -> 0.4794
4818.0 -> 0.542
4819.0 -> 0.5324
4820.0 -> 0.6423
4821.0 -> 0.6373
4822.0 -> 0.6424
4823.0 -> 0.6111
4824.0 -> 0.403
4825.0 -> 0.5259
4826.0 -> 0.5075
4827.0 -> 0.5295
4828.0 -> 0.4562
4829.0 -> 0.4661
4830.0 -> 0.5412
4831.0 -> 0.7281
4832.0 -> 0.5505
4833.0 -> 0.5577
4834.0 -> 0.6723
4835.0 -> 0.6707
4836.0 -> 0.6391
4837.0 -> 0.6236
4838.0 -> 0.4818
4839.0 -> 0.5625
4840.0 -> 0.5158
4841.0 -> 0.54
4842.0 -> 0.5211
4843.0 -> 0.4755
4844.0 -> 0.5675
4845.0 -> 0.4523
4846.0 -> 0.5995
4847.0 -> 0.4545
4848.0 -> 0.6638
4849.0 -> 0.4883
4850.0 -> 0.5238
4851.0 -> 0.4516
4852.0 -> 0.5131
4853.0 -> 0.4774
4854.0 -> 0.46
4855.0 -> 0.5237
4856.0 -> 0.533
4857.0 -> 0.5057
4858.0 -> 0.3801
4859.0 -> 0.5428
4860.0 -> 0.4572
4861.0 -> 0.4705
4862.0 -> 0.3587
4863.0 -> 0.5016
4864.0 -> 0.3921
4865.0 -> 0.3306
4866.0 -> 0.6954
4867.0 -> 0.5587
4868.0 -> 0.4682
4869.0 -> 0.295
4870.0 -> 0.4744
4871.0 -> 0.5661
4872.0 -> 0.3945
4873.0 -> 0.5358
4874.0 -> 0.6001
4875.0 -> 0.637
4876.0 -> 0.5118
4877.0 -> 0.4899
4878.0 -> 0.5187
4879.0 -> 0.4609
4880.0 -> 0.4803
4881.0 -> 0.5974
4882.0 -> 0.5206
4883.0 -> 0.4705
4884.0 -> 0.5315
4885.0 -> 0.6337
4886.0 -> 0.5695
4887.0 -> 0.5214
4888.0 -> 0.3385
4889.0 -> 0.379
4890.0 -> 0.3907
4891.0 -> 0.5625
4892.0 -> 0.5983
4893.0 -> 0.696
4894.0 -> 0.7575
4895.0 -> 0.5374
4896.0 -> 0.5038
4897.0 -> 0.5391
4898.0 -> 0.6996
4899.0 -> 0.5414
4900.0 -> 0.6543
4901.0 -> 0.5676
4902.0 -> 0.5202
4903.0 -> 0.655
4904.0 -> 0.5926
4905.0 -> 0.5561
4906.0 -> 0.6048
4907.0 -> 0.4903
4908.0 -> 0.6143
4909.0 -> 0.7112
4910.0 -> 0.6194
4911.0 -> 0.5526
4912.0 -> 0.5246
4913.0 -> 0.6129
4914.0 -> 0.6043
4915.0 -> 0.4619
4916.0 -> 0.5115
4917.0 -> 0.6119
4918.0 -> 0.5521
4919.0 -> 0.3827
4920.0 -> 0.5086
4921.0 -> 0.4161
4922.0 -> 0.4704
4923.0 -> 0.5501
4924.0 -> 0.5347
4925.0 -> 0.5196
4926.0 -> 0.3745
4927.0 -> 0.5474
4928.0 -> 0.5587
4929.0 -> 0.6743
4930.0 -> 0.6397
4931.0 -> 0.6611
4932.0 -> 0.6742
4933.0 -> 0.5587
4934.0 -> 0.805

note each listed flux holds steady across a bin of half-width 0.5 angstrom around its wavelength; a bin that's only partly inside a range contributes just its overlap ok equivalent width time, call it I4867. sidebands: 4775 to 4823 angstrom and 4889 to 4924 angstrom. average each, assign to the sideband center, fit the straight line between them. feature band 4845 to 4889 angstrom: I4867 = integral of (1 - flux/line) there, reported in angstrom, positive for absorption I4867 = 4.32 angstrom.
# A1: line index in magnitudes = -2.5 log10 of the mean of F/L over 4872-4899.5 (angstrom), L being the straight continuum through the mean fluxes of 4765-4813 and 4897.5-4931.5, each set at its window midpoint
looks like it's 0.034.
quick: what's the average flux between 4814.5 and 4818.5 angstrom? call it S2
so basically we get 0.451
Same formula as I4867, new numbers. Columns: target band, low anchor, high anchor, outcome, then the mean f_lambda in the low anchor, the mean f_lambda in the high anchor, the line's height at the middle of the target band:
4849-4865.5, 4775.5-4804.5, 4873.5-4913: 2.59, 0.538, 0.558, 0.551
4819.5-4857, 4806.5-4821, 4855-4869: -2.86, 0.543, 0.472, 0.507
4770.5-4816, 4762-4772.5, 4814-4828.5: -3.38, 0.493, 0.52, 0.506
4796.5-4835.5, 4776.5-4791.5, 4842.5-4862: -3.68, 0.51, 0.498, 0.505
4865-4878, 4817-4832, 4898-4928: 0.92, 0.552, 0.55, 0.551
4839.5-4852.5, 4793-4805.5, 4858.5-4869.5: -0.74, 0.574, 0.461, 0.492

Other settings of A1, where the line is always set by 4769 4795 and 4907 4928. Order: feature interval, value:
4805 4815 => 0.00 mag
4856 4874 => 0.13 mag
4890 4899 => -0.12 mag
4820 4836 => -0.08 mag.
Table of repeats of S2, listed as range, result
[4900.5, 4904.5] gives 0.584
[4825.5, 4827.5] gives 0.518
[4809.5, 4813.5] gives 0.612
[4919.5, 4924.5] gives 0.496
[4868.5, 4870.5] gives 0.385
